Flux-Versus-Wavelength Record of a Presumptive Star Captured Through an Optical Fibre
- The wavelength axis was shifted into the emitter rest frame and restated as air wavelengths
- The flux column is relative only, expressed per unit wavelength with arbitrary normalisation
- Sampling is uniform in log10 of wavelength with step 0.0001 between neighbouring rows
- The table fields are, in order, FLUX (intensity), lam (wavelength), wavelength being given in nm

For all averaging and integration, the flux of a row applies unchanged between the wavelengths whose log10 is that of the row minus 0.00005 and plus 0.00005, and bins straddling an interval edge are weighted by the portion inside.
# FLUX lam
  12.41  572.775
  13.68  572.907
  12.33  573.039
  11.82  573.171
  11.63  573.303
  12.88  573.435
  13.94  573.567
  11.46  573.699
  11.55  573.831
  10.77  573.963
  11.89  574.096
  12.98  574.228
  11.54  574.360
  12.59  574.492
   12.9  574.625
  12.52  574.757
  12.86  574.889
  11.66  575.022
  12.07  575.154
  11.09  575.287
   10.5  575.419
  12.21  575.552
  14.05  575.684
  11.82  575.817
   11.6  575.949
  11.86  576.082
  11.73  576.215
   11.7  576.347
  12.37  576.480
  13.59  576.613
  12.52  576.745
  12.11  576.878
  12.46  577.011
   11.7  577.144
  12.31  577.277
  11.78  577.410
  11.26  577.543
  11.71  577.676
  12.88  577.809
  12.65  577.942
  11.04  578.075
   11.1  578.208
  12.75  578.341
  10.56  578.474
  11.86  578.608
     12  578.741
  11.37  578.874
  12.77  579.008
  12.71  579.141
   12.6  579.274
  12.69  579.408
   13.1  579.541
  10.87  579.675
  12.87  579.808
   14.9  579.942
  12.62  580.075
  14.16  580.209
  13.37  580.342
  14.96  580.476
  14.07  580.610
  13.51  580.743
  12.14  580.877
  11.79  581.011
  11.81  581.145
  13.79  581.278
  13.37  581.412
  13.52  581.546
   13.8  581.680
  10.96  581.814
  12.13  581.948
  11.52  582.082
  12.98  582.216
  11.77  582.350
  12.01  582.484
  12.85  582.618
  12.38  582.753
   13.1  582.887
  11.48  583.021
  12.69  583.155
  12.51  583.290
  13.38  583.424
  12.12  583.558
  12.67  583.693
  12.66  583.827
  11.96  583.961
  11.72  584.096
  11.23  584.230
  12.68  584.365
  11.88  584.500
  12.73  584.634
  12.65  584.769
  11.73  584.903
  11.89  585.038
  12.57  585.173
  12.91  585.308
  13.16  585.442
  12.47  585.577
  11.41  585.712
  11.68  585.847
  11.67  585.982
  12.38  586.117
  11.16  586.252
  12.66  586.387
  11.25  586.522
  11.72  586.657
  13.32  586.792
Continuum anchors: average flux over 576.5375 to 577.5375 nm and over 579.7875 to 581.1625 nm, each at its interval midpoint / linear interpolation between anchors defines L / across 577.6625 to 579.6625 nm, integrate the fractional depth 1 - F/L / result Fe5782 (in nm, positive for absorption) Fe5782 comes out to 0.11 nm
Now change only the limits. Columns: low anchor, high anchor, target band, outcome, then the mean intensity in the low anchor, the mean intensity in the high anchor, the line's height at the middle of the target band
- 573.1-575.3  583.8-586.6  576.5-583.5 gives -0.22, 12.1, 12.1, 12.1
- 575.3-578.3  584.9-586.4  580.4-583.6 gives -0.16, 12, 12.1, 12.1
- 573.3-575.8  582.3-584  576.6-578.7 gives 0.05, 12.2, 12.4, 12.3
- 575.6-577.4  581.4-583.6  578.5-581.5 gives -0.11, 12.3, 12.5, 12.4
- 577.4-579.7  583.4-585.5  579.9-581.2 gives -0.13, 12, 12.4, 12.1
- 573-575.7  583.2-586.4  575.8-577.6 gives 0.01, 12.1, 12.2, 12.1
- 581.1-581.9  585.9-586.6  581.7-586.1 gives 0.03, 12.9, 11.8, 12.4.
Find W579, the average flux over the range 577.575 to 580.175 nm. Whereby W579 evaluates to 12.3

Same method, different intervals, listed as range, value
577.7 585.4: 12.5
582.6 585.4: 12.4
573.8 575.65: 12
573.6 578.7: 12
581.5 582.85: 12.4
